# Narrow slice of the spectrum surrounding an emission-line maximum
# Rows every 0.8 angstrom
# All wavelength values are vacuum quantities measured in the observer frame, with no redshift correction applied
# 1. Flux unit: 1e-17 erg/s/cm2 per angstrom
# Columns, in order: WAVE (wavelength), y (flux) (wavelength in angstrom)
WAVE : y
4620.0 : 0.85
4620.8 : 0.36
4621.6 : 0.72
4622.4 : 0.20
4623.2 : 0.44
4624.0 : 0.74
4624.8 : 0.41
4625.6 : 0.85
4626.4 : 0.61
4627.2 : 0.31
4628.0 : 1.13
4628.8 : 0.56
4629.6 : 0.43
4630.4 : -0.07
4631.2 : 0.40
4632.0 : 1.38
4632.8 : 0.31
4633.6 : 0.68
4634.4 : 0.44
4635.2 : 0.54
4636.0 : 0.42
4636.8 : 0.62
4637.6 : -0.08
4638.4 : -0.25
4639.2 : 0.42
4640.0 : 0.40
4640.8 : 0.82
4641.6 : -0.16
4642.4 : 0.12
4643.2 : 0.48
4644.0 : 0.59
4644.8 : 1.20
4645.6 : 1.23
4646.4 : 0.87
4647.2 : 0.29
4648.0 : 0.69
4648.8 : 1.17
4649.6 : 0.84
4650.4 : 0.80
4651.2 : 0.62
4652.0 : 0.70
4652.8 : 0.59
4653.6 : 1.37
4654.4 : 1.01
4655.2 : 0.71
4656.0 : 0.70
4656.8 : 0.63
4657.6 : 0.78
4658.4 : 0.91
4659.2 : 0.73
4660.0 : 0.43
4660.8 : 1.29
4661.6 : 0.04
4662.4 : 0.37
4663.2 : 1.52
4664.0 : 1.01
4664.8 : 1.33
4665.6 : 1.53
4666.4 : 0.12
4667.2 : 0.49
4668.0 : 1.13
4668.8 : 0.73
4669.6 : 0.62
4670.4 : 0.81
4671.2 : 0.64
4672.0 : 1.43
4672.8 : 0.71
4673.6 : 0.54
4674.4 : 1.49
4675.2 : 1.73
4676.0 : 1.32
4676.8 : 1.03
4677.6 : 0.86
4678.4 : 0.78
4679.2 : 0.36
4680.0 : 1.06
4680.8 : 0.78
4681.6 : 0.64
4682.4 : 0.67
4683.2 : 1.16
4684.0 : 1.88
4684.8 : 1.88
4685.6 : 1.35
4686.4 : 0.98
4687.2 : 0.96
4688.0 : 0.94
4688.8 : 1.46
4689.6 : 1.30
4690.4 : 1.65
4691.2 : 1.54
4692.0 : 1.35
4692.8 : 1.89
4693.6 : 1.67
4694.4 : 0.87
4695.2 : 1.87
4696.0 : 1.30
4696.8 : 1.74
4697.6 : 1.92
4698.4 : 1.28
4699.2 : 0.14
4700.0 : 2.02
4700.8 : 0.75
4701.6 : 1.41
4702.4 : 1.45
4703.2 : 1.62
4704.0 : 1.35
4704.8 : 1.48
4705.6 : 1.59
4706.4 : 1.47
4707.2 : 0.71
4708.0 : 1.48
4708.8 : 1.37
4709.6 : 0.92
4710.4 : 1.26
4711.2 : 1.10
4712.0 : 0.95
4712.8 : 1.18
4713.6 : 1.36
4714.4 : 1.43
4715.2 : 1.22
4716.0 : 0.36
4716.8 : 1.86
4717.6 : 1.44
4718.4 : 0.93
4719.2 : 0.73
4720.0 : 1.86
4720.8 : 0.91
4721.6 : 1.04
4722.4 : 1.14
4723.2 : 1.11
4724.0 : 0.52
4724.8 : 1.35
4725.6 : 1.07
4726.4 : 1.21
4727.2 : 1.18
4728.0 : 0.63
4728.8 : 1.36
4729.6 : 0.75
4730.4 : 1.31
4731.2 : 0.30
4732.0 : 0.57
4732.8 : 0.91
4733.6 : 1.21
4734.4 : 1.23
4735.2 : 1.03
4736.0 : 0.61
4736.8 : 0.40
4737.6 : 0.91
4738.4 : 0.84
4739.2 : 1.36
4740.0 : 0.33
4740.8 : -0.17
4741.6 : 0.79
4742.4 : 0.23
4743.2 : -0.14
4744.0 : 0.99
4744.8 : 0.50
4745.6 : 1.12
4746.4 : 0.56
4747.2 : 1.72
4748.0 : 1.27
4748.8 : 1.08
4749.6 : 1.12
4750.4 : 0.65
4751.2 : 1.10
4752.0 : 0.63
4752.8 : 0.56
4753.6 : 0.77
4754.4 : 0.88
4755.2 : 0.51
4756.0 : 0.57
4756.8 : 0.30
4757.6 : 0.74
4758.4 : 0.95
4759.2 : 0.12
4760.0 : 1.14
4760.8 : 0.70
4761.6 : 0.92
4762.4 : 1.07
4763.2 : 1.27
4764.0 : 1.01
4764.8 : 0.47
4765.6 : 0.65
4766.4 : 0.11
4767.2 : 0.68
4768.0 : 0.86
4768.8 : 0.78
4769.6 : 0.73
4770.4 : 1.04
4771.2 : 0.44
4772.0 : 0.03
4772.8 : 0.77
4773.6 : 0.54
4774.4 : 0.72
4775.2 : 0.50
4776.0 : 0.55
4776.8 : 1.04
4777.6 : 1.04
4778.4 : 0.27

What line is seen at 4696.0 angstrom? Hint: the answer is Mg II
